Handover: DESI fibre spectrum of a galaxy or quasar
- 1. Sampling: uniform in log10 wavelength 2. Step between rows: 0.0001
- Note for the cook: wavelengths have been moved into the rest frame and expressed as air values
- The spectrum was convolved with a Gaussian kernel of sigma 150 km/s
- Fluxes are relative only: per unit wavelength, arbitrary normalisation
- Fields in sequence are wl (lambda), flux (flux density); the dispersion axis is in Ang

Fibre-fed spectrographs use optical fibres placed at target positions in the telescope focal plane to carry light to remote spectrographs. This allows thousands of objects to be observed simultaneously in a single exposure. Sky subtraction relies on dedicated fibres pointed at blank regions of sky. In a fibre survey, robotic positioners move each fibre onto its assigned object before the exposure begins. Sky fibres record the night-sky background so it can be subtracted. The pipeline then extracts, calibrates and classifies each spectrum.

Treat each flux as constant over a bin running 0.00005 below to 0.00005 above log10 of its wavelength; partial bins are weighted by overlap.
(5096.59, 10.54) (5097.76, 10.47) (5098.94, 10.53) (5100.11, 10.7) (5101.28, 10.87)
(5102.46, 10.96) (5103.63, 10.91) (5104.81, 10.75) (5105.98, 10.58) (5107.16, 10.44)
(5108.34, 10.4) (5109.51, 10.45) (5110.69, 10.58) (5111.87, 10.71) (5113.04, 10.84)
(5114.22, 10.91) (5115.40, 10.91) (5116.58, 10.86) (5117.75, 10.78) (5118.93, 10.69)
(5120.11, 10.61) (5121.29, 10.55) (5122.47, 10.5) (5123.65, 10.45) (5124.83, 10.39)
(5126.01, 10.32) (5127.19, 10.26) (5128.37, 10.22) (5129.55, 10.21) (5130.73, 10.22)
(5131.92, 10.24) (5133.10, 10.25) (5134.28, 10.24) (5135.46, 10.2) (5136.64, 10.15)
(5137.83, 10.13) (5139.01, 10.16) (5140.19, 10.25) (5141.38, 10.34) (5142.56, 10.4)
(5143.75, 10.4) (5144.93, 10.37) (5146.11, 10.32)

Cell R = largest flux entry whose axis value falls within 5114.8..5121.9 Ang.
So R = 10.91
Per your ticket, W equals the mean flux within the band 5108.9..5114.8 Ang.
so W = 10.7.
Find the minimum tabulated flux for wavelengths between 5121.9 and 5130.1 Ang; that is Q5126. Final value 10.21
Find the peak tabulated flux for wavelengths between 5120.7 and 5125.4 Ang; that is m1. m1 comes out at 10.55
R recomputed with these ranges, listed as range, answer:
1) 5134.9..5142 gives 10.34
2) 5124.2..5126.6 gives 10.39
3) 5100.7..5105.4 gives 10.96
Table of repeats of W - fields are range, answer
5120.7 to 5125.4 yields 10.5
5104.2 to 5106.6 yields 10.6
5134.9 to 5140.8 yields 10.2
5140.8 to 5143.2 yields 10.4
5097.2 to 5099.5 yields 10.5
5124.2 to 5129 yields 10.3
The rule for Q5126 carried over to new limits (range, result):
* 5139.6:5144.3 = 10.25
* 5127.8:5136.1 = 10.2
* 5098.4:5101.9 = 10.53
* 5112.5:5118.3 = 10.78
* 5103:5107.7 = 10.44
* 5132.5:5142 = 10.13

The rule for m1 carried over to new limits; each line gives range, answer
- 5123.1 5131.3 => 10.45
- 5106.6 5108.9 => 10.44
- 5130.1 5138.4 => 10.25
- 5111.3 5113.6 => 10.84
